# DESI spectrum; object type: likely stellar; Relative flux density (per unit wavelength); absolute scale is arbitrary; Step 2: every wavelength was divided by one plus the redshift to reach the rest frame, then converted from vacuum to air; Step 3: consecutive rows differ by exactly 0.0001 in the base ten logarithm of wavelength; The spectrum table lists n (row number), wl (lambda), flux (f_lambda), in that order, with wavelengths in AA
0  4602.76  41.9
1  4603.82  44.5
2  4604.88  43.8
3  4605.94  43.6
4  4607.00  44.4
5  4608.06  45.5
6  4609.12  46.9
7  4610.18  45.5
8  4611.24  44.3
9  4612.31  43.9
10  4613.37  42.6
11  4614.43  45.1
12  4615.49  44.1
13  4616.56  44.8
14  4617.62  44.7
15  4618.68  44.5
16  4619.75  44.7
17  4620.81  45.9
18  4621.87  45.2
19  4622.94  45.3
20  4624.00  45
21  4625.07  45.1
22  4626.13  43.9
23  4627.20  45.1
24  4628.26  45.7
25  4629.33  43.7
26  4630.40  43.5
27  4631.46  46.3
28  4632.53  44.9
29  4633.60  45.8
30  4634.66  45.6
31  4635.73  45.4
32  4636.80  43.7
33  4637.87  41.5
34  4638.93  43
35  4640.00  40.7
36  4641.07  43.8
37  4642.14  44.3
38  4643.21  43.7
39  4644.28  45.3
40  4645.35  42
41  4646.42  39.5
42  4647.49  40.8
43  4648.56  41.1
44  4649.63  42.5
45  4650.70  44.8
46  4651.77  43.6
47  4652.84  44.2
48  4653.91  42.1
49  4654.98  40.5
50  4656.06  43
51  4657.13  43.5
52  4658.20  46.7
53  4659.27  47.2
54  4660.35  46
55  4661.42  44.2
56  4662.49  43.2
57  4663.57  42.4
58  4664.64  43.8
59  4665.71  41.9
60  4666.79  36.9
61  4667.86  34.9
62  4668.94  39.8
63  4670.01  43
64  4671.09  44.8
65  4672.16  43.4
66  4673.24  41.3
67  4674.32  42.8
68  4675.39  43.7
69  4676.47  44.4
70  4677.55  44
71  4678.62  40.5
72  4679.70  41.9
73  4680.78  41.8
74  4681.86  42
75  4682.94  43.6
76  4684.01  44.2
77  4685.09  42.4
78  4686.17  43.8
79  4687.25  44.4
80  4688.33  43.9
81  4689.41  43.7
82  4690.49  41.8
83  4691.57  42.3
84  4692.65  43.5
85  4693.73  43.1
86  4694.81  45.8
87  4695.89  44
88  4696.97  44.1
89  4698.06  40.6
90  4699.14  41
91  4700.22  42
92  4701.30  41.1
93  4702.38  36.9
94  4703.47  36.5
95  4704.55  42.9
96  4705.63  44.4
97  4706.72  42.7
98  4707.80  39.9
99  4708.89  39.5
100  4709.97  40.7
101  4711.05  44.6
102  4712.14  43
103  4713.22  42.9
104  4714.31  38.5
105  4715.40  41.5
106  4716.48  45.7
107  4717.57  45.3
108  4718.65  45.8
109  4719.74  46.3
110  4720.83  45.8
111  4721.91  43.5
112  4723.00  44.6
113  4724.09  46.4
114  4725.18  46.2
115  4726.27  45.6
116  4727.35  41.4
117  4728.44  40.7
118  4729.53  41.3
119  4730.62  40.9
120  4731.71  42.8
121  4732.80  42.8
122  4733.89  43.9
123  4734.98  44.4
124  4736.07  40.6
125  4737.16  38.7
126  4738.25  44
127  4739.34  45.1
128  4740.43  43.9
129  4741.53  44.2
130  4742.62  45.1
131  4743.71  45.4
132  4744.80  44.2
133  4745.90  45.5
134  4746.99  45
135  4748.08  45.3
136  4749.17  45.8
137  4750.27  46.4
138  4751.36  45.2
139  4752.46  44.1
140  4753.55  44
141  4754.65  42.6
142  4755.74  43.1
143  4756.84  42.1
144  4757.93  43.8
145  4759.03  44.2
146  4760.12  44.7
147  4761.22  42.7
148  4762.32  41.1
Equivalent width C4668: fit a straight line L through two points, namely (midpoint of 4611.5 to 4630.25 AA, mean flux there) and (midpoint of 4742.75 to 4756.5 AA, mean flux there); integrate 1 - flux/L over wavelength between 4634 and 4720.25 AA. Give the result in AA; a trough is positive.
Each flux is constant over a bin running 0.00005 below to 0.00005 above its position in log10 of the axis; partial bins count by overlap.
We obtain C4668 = 3.7 AA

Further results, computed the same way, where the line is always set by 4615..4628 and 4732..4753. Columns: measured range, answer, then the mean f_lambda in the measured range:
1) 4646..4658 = 0.60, 42.5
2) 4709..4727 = 0.12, 44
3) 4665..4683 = 1.13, 41.8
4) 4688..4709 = 1.14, 42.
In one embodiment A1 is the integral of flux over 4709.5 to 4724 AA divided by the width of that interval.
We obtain 43.8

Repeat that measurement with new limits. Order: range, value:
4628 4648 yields 43.6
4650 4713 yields 42.6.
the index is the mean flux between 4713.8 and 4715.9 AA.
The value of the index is 39.9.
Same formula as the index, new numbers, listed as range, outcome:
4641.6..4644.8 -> 44.4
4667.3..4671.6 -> 40.6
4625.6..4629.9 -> 44.5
